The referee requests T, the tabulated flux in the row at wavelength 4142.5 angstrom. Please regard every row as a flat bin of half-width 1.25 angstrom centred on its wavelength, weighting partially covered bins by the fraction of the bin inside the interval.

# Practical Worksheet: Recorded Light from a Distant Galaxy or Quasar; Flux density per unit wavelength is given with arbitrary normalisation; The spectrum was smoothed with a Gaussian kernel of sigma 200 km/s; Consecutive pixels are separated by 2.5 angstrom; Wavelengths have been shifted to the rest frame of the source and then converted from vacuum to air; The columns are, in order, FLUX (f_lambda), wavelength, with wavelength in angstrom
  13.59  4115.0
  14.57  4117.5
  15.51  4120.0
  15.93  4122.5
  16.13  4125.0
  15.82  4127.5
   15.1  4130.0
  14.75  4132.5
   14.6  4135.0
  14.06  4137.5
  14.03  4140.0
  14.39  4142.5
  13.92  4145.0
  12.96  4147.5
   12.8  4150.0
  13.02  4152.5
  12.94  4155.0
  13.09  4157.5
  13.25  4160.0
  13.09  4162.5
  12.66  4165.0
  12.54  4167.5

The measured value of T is 14.39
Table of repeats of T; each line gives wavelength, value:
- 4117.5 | 14.57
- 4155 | 12.94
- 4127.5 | 15.82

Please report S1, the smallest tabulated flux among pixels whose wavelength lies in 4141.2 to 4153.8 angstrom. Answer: 12.8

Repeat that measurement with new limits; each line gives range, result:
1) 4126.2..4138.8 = 14.06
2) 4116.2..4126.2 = 14.57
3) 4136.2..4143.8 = 14.03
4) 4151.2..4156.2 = 12.94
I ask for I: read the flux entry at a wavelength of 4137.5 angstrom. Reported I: 14.06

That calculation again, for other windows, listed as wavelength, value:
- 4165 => 12.66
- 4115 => 13.59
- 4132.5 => 14.75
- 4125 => 16.13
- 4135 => 14.6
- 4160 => 13.25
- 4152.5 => 13.02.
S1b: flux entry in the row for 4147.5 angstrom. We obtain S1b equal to 12.96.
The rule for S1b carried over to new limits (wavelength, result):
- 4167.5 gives 12.54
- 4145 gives 13.92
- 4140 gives 14.03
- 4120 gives 15.51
